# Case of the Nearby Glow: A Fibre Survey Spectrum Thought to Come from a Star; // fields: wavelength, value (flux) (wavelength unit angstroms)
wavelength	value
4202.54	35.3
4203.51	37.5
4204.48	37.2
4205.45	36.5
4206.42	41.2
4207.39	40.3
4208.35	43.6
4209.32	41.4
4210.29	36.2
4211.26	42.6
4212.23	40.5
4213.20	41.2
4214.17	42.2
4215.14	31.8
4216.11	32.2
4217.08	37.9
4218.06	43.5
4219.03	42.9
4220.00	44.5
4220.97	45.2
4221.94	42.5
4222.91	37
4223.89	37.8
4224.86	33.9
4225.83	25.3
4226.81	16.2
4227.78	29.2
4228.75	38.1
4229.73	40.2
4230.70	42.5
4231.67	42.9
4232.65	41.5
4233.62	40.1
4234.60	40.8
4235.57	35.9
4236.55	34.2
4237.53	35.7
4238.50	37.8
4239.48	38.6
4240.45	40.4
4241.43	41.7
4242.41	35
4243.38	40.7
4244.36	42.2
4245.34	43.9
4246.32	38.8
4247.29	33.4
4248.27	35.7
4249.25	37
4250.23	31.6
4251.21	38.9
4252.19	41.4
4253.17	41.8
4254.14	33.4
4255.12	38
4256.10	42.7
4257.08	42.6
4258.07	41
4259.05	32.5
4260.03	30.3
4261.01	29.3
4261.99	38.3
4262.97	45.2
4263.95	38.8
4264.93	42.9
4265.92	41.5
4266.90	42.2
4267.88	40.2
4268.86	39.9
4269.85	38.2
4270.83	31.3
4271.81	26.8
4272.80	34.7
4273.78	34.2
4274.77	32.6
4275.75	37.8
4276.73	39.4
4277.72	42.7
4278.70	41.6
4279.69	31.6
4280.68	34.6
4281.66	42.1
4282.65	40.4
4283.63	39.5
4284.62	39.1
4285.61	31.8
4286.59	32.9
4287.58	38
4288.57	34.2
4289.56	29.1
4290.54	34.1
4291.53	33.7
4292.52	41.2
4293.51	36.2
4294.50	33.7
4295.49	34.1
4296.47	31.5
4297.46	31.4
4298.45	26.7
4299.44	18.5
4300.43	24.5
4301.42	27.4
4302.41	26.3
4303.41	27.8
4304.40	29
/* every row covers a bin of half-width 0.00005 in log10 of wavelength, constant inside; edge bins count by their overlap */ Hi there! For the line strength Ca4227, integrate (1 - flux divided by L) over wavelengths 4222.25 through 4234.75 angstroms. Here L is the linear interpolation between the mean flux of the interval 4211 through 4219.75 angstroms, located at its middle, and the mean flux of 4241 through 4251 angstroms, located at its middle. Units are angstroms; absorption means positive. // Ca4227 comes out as 1.0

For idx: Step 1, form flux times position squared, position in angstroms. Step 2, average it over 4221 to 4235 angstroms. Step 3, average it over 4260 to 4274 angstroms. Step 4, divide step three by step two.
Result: 1.0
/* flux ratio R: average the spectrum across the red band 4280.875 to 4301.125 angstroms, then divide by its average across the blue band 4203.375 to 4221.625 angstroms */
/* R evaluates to 0.8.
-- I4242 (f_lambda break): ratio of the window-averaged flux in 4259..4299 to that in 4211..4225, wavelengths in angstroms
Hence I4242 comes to 0.9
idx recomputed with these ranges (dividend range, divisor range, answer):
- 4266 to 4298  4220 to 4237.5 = 1.00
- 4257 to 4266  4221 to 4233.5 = 1.07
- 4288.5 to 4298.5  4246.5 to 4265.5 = 0.91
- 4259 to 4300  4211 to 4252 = 0.96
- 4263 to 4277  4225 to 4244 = 1.04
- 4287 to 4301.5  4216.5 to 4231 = 0.89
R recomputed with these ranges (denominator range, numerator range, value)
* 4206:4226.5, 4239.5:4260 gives 0.99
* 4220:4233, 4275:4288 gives 1.03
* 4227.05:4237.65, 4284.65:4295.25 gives 0.92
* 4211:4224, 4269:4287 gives 0.90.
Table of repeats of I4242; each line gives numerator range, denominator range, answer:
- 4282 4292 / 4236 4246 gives 0.91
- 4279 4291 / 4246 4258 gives 0.94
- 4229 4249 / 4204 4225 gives 0.98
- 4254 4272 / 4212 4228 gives 1.03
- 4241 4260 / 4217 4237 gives 1.02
